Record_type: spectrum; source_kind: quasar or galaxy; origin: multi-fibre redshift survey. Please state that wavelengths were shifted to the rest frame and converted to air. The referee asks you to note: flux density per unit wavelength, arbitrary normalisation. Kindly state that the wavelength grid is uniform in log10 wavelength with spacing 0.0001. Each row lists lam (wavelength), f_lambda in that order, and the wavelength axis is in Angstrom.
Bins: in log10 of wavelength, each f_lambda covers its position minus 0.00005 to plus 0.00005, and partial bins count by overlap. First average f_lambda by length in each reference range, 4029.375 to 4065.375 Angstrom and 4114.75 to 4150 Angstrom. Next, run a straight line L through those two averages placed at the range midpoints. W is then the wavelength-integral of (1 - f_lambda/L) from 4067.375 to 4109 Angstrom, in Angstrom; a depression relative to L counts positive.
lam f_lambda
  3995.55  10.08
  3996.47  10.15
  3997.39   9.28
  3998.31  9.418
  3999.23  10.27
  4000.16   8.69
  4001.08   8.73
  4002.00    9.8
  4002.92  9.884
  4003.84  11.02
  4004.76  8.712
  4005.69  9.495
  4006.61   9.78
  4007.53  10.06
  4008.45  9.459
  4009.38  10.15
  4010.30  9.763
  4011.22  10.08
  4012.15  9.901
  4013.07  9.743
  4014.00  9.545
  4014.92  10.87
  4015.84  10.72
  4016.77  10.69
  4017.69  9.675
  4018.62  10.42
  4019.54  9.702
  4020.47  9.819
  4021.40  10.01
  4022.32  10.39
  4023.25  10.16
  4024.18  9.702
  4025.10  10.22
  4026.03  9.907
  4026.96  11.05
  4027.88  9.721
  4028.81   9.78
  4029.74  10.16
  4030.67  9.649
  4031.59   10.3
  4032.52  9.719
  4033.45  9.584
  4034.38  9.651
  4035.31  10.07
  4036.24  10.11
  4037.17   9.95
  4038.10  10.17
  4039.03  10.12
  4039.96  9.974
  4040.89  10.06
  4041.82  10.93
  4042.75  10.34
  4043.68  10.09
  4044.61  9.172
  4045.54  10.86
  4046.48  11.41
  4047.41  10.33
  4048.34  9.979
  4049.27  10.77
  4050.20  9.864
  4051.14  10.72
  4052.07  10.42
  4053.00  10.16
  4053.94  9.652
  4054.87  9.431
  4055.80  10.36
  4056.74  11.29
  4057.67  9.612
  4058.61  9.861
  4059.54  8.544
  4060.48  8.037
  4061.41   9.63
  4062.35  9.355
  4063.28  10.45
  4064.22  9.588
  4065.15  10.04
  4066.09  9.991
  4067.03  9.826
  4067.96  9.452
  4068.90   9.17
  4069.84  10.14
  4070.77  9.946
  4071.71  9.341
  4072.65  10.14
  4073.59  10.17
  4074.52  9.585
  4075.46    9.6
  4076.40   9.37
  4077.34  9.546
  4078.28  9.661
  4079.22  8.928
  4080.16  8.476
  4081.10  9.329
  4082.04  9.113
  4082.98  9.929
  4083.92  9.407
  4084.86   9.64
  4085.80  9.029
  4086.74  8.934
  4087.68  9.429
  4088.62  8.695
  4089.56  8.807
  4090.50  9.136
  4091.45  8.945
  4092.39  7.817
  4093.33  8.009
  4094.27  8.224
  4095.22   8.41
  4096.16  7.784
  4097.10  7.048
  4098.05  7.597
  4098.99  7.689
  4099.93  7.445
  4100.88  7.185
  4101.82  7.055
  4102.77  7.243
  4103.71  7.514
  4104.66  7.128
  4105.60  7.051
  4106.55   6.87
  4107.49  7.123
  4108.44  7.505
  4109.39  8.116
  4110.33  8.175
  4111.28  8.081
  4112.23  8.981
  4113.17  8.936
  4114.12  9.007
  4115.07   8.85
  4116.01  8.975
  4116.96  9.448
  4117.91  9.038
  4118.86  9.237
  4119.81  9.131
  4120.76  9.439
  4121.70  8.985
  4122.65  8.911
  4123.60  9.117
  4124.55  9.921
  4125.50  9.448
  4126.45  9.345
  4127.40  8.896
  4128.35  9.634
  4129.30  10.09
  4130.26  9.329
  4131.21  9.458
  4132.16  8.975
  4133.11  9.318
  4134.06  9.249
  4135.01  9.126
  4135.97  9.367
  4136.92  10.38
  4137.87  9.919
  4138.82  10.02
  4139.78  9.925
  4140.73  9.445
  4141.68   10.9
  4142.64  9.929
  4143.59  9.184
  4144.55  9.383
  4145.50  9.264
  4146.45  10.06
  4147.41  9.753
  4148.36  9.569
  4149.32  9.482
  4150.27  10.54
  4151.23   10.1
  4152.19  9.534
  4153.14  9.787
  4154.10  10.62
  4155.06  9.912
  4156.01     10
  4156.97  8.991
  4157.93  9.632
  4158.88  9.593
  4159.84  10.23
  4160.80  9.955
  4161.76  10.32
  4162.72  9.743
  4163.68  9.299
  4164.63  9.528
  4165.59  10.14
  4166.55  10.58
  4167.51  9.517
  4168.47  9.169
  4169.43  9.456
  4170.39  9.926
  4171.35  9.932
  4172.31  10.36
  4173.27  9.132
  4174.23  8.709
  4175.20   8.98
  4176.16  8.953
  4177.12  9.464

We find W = 4.9 Angstrom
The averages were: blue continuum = 10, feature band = 8.6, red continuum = 9.48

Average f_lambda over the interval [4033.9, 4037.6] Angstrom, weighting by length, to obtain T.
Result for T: 9.93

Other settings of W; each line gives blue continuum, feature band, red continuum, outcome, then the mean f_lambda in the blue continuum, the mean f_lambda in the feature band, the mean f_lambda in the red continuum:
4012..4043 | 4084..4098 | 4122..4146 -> 1.72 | 10.1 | 8.56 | 9.54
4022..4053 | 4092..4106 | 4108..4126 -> 2.52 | 10.2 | 7.55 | 8.92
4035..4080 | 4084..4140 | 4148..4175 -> 6.56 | 9.91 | 8.68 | 9.77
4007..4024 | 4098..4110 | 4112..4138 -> 2.66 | 10.1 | 7.35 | 9.3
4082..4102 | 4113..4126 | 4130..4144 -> -0.01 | 8.43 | 9.18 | 9.65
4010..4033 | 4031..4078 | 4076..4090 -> -1.57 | 10.1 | 9.94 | 9.22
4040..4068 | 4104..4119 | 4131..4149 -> 2.33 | 10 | 8.25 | 9.65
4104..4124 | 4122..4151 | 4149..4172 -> -1.48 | 8.47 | 9.6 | 9.84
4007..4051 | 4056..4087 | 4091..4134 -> -0.97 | 10.1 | 9.56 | 8.47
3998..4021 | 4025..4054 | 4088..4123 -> -2.55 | 9.86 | 10.2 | 8.21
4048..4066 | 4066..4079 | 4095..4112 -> -0.85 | 9.88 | 9.69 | 7.51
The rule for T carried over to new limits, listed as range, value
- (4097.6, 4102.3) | 7.39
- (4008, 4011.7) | 9.85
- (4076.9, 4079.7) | 9.37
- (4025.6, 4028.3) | 10.3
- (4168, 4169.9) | 9.31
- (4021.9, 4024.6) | 10.1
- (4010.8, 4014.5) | 9.82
